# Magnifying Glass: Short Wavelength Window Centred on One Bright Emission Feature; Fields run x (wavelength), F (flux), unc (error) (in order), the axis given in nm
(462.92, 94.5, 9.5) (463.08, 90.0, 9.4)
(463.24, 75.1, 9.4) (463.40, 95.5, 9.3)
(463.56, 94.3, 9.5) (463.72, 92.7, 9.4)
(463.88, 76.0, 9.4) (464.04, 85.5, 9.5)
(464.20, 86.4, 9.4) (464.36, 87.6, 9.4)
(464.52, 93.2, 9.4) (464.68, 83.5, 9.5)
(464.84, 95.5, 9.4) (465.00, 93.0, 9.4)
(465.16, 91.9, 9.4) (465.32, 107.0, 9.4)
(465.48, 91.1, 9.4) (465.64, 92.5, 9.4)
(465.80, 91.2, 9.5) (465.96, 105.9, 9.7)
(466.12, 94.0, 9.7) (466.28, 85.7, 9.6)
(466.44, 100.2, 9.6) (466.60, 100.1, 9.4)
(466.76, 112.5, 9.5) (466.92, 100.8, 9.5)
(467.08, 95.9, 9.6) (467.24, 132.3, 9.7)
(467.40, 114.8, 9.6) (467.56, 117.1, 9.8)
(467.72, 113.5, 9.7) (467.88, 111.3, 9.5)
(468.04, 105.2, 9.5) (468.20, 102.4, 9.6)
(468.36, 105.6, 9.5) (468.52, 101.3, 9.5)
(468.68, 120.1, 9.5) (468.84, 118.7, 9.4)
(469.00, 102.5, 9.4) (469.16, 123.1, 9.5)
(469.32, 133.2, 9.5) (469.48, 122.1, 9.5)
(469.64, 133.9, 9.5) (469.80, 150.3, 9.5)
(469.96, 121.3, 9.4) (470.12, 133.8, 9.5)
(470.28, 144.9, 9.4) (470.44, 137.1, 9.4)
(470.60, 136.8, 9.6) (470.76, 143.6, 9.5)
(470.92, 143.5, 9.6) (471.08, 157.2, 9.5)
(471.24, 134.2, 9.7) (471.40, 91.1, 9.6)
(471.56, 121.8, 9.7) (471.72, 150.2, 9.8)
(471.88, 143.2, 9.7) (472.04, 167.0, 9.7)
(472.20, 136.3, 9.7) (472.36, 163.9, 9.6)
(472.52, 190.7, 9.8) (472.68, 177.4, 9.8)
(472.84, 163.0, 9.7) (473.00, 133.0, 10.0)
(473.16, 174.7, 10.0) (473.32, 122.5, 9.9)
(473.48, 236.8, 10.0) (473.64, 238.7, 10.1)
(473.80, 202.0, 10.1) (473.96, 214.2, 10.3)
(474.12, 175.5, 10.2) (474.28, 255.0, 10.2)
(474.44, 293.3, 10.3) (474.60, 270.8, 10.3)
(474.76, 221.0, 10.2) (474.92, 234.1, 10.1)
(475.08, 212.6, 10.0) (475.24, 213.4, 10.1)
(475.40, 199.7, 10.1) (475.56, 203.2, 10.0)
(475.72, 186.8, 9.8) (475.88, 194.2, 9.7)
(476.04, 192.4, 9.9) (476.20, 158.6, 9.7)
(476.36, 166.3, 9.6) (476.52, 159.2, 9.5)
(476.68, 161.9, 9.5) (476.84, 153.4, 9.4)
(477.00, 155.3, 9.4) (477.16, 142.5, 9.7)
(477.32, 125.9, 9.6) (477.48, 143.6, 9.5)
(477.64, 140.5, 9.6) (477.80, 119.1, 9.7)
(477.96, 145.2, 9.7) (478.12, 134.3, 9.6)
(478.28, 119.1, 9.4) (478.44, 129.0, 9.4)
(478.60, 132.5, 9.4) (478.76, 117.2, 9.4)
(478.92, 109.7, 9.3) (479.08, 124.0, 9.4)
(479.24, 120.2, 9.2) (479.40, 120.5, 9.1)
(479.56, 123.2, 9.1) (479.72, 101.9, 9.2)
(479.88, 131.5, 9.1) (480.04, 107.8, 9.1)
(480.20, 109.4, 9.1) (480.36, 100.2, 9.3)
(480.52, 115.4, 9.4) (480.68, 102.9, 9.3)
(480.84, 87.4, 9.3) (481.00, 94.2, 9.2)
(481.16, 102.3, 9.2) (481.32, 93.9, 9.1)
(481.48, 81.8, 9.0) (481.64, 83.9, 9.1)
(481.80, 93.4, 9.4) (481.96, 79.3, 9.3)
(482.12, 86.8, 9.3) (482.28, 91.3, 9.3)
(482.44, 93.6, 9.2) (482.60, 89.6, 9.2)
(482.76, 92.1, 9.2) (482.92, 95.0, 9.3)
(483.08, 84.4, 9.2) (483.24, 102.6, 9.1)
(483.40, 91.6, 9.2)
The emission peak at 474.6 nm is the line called C IV 1549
